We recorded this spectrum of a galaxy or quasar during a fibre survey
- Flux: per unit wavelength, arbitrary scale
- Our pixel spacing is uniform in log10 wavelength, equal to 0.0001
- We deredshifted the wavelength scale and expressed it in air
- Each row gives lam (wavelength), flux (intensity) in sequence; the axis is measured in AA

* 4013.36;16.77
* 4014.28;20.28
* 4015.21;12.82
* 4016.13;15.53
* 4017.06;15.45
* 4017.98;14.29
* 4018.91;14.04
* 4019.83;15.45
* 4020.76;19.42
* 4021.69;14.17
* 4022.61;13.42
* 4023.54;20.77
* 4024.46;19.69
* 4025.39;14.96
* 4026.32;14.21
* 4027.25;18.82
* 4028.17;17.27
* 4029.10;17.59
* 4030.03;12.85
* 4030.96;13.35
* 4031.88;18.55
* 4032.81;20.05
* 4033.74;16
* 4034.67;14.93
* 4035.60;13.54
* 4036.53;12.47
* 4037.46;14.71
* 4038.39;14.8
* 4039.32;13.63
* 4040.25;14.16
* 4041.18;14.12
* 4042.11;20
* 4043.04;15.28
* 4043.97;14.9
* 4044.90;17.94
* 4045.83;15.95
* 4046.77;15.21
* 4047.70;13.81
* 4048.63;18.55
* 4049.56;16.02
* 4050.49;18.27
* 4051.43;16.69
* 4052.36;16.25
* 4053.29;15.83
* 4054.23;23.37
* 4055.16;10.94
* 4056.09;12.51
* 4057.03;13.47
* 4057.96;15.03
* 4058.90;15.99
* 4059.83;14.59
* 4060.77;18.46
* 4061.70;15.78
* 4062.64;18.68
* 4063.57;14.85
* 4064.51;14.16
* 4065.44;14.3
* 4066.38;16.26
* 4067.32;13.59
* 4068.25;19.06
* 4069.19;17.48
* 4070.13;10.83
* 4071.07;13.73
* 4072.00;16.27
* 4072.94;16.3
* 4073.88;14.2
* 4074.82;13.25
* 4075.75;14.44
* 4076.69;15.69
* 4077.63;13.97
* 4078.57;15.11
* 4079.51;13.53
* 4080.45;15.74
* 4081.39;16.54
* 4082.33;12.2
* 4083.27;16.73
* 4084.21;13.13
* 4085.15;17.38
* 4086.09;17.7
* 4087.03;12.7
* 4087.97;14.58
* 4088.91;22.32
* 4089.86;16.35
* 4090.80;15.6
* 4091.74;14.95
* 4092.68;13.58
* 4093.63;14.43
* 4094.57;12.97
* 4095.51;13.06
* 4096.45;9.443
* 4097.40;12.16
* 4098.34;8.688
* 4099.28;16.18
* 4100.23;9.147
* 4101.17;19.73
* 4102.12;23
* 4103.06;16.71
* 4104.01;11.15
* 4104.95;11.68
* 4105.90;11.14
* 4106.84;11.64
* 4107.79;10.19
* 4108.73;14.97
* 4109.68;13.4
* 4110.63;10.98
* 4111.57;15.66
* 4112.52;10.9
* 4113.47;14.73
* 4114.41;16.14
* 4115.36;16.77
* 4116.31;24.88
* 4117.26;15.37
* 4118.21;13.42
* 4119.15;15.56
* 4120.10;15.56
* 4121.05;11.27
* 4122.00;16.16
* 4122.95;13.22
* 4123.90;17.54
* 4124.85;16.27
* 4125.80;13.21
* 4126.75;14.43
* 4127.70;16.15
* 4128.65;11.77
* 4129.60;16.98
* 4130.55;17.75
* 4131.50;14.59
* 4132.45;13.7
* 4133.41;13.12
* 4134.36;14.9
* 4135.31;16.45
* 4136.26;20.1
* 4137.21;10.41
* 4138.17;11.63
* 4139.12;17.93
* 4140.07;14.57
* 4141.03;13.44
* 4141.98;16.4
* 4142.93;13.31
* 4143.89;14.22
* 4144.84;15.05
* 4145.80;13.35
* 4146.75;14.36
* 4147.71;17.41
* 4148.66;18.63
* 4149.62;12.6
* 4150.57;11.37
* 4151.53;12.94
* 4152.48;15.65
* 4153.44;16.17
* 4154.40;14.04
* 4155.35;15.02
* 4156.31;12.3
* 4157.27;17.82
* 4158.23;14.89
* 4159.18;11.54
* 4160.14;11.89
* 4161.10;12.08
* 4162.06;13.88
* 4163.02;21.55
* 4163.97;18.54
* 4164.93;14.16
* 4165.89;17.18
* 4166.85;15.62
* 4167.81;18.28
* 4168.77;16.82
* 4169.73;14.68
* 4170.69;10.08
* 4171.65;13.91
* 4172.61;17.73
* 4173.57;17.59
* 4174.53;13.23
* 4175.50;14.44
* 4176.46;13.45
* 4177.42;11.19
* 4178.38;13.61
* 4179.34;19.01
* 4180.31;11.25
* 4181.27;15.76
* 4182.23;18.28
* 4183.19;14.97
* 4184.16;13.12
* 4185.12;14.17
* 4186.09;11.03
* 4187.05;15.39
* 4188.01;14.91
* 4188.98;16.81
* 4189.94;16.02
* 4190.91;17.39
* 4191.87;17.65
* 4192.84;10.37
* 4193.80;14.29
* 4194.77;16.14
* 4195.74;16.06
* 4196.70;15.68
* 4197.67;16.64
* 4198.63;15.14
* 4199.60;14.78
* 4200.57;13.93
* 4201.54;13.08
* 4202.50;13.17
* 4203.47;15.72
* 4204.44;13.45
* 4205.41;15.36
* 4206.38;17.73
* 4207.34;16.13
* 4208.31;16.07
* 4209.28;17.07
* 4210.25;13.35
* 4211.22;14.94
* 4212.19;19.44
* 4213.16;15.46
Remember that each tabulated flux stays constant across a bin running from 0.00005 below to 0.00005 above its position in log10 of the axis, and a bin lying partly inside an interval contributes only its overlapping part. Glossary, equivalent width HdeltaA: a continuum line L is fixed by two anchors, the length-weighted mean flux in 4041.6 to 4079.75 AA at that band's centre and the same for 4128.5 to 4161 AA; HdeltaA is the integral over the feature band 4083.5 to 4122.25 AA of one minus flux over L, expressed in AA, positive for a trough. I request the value 1.5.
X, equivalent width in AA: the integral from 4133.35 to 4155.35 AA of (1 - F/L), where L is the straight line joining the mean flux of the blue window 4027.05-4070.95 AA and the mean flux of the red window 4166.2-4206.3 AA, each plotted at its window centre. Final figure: 0.63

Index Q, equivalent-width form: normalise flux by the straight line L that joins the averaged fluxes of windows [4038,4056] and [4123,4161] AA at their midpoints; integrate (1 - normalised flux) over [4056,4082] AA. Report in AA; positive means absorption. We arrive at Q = 0.92 AA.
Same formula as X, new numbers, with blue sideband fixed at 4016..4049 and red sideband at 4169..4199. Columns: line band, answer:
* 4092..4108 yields 2.2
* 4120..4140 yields 0.4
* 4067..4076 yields 0.4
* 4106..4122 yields 0.9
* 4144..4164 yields 0.4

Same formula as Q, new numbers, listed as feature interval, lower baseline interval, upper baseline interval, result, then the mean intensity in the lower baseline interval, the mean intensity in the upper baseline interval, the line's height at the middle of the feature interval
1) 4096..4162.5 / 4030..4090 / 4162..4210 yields 4.1 AA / 15.5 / 15.3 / 15.4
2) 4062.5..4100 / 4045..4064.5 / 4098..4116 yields 0.6 AA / 16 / 14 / 15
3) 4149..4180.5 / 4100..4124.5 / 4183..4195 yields 0.0 AA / 14.7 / 14.8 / 14.7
